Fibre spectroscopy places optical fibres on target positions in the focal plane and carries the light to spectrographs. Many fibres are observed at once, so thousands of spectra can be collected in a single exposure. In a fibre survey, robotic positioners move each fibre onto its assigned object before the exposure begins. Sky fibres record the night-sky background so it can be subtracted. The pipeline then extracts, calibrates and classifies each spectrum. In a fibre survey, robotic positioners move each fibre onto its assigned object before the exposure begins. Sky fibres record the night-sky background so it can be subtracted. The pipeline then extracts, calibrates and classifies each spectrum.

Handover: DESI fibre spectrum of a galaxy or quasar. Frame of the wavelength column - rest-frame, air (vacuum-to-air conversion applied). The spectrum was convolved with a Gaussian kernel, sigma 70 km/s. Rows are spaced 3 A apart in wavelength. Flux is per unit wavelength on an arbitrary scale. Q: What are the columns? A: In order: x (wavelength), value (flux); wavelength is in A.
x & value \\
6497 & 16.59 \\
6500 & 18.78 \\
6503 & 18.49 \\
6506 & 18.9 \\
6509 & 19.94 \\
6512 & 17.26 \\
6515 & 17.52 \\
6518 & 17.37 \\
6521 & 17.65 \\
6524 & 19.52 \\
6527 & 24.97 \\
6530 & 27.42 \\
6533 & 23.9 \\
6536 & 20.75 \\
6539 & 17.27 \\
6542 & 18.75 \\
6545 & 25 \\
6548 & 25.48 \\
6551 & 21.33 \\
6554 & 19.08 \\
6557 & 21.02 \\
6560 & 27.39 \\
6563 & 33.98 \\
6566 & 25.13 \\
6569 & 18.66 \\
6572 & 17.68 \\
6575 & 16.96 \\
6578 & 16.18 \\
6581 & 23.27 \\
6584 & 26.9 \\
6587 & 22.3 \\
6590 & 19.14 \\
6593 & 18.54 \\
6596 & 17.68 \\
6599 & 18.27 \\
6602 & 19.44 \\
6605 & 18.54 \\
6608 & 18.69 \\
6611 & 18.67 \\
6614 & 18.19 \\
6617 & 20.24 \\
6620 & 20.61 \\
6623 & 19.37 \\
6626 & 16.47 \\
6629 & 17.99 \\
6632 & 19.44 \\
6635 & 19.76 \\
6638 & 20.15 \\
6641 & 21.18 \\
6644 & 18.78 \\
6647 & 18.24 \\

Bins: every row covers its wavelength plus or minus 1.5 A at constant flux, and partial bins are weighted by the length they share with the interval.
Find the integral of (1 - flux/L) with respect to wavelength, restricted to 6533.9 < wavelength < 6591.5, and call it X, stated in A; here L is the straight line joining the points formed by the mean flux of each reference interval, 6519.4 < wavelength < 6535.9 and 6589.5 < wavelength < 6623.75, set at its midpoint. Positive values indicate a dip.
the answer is -2.9 A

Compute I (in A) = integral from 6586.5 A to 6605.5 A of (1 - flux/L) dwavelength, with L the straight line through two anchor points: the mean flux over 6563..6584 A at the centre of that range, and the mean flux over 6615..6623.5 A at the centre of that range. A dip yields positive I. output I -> 1.5 A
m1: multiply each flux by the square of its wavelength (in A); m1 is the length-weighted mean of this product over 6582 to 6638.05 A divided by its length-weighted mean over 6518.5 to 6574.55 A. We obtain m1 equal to 0.89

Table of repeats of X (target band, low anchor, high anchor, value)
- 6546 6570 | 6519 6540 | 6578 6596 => -3.06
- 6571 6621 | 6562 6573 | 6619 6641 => 4.89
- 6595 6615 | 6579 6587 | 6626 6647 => 3.18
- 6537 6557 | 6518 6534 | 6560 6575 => 1.51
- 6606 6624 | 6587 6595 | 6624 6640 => -0.18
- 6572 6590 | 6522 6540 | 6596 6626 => -0.46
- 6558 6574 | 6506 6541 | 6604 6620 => -3.70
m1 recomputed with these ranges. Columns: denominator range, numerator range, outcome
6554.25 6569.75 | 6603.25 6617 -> 0.76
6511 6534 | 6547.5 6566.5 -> 1.21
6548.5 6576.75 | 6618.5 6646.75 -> 0.88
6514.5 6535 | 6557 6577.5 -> 1.08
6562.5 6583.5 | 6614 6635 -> 0.90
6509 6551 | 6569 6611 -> 0.94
